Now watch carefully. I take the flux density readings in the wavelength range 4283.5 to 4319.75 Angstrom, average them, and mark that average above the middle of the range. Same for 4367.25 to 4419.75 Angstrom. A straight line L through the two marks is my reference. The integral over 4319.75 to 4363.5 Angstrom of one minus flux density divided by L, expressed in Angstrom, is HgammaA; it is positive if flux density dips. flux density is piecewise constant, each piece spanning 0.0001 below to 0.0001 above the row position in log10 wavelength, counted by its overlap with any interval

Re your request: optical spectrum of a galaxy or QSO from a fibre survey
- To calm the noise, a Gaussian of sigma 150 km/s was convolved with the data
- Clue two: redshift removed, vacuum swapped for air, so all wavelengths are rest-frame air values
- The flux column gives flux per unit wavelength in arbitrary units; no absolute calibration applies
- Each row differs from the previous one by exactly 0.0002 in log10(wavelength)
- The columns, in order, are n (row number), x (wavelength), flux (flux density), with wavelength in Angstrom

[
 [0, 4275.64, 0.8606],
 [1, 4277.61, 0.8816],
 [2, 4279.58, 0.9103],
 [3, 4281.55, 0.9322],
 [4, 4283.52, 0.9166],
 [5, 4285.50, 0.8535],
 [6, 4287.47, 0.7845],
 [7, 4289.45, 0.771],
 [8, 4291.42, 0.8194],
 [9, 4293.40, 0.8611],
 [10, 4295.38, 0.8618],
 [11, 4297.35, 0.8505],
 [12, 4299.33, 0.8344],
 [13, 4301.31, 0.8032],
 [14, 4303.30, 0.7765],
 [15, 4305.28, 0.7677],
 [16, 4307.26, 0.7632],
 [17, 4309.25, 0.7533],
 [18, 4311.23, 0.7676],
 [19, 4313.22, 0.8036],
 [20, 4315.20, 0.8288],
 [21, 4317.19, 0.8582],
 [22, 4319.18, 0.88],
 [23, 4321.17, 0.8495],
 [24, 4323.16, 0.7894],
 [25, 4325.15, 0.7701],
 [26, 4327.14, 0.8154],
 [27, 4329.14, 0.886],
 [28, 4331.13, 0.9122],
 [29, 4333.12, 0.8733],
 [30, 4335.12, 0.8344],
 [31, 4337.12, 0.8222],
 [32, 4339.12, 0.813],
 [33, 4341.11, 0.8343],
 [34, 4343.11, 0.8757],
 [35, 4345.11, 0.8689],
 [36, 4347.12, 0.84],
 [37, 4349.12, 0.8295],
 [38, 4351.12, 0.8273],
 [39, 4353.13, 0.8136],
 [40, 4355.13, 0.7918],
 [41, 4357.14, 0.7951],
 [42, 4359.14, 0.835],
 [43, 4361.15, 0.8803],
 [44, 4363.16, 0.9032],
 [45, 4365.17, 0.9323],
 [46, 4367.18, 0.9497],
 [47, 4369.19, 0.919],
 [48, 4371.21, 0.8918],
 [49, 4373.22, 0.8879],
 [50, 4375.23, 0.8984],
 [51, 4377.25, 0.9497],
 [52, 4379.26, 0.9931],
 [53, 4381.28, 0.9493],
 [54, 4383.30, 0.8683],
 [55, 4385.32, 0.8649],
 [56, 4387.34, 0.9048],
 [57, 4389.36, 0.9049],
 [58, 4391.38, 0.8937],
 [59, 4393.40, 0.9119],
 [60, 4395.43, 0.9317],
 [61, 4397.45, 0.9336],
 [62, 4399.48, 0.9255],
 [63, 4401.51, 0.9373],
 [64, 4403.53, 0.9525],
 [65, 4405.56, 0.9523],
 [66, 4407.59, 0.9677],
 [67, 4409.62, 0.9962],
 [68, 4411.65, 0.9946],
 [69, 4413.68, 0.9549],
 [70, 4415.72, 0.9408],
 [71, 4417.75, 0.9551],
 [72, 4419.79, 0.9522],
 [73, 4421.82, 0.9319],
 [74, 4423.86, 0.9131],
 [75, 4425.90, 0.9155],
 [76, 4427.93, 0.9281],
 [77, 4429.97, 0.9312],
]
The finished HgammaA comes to 1.4 Angstrom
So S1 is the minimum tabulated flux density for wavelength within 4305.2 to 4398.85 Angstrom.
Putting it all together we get 0.7533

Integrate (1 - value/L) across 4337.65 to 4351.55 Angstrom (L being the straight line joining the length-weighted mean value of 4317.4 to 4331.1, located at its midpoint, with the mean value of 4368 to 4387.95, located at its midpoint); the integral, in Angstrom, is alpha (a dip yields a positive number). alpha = 0.4 Angstrom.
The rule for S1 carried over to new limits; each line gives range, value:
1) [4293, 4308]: 0.7632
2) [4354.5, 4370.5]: 0.7918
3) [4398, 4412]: 0.9255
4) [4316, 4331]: 0.7701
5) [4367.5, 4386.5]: 0.8649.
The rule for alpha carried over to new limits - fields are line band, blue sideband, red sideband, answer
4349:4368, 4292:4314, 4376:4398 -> 0.5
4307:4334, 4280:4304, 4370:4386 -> 1.2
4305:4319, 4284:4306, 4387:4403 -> 0.6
